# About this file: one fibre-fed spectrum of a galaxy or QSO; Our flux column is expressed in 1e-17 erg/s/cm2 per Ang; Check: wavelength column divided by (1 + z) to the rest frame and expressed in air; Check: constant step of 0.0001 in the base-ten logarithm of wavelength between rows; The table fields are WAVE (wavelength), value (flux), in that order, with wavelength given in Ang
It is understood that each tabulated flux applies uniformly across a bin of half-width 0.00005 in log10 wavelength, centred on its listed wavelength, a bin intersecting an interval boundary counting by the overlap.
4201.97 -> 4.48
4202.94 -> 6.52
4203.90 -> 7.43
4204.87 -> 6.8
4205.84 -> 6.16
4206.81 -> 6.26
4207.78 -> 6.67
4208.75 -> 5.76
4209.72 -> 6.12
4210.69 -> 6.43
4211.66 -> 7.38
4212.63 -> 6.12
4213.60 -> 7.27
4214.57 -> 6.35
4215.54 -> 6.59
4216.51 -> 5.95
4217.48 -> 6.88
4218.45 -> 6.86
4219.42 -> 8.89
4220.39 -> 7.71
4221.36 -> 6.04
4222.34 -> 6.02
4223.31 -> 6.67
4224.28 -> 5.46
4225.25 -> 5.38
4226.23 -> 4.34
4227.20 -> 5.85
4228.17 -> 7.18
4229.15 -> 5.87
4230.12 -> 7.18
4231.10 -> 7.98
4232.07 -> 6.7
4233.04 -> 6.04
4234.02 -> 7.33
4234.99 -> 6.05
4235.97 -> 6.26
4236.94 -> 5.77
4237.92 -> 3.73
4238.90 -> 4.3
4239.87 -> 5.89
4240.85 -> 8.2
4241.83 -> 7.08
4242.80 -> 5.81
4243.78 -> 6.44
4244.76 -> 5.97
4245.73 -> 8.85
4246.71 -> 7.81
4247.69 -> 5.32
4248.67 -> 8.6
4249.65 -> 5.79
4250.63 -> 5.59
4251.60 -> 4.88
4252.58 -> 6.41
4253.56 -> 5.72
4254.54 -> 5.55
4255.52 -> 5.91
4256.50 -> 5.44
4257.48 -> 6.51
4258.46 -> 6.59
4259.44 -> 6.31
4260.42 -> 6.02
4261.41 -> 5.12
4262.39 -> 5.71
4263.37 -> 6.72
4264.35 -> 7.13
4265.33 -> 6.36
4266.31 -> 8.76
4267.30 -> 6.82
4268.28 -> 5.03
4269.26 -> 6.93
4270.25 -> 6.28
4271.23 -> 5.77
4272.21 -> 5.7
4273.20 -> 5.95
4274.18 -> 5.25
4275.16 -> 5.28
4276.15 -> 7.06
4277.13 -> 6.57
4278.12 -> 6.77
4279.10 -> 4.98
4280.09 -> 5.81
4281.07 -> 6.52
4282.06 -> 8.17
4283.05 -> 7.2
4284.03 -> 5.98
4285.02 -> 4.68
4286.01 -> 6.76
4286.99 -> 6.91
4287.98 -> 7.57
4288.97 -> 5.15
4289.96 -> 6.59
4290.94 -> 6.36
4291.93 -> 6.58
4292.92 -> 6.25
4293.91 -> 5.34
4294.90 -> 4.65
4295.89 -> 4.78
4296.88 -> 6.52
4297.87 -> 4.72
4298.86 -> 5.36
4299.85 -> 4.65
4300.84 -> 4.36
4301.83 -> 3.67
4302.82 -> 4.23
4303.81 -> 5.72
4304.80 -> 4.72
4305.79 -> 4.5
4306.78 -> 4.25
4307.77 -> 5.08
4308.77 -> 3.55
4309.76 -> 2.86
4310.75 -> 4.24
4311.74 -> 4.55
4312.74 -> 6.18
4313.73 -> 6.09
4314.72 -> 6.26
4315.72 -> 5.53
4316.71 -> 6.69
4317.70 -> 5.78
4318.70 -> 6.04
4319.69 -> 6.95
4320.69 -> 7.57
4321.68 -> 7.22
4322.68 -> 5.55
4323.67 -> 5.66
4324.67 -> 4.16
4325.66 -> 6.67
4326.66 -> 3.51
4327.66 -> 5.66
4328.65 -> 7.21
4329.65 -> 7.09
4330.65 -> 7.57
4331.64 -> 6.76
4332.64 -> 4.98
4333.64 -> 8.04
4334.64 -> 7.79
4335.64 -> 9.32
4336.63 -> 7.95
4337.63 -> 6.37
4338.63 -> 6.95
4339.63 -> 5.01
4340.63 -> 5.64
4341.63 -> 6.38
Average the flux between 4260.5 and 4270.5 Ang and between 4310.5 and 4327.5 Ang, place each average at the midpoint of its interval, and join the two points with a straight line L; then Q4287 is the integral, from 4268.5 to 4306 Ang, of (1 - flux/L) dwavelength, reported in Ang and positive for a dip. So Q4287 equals 2.5 Ang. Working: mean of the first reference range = 6.47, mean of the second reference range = 5.82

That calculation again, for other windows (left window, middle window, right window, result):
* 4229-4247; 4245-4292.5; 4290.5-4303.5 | -4.3 Ang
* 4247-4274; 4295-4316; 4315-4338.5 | 5.2 Ang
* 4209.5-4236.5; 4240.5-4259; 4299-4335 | -0.5 Ang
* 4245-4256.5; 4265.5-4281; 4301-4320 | -0.9 Ang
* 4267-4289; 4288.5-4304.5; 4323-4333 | 2.2 Ang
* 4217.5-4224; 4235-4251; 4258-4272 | 0.8 Ang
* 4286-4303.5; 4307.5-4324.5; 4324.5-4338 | 1.7 Ang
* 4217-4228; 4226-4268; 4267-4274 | -0.9 Ang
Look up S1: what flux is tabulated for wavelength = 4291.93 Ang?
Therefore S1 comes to 6.58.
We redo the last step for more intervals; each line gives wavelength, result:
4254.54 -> 5.55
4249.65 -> 5.79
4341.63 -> 6.38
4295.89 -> 4.78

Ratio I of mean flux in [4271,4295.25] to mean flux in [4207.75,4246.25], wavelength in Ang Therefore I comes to 1.0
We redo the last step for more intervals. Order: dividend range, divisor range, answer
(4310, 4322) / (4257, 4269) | 0.93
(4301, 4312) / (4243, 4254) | 0.66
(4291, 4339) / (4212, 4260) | 0.91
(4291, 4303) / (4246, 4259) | 0.83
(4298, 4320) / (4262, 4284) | 0.79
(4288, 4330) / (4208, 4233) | 0.84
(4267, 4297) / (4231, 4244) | 0.99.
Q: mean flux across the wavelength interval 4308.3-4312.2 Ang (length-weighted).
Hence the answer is 3.8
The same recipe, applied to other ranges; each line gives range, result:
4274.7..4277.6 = 6.31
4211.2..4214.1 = 6.92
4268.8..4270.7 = 6.58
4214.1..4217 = 6.3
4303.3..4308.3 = 4.84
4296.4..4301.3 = 5.12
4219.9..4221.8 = 6.91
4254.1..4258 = 5.86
